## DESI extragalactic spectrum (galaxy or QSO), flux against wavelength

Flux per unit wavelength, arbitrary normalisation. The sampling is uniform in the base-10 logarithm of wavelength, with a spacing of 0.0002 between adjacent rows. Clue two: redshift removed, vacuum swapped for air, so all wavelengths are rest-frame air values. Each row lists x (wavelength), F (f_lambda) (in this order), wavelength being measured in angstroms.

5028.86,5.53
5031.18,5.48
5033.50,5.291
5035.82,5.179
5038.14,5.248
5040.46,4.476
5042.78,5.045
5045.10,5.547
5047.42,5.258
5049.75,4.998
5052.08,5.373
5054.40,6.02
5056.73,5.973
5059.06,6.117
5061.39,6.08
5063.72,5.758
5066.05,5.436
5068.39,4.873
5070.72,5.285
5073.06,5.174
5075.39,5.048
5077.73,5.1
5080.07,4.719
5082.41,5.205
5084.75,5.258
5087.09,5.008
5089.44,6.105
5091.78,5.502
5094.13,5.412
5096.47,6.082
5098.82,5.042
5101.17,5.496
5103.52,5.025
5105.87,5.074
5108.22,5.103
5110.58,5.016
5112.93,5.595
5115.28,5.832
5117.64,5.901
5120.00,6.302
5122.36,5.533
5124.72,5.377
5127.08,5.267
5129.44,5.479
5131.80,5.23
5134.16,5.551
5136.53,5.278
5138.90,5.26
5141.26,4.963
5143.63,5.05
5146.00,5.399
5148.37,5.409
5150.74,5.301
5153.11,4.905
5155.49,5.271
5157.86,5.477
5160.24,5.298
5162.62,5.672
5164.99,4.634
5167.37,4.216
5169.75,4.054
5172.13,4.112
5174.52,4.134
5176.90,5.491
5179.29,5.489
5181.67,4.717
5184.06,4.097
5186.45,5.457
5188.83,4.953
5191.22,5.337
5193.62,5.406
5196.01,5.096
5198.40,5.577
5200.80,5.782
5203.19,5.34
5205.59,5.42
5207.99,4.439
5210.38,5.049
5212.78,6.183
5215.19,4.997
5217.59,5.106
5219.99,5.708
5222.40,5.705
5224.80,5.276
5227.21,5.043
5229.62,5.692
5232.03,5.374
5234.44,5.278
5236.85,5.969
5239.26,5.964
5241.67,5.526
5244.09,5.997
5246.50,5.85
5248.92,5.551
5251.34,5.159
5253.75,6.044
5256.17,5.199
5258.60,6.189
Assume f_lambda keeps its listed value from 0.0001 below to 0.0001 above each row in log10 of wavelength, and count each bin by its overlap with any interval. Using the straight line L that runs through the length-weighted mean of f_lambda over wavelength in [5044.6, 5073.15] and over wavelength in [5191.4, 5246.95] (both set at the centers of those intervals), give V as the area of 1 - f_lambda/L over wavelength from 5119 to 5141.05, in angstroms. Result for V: 0.24 angstroms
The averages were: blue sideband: 5.54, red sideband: 5.46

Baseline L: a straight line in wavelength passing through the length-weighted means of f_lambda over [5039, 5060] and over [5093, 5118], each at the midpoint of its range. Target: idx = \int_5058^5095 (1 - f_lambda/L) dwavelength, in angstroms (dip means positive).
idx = 0.21 angstroms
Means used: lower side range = 5.41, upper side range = 5.4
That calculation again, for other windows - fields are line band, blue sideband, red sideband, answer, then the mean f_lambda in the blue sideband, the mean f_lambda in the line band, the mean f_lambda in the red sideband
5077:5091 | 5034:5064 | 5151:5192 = 0.1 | 5.46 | 5.24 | 4.91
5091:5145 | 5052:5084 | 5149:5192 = -2.3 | 5.44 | 5.41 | 4.93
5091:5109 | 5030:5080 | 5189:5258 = 0.1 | 5.36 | 5.34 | 5.47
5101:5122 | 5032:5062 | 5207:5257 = -0.2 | 5.42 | 5.48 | 5.49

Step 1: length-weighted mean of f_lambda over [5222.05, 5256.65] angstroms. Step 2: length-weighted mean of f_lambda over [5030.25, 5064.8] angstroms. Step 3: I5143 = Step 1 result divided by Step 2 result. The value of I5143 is 1.02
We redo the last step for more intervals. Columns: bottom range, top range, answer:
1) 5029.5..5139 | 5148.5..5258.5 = 0.98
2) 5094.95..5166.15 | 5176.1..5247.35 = 1.00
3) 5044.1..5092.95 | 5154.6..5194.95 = 0.91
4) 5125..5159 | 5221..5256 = 1.06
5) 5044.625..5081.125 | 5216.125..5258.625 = 1.03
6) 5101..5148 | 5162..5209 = 0.92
